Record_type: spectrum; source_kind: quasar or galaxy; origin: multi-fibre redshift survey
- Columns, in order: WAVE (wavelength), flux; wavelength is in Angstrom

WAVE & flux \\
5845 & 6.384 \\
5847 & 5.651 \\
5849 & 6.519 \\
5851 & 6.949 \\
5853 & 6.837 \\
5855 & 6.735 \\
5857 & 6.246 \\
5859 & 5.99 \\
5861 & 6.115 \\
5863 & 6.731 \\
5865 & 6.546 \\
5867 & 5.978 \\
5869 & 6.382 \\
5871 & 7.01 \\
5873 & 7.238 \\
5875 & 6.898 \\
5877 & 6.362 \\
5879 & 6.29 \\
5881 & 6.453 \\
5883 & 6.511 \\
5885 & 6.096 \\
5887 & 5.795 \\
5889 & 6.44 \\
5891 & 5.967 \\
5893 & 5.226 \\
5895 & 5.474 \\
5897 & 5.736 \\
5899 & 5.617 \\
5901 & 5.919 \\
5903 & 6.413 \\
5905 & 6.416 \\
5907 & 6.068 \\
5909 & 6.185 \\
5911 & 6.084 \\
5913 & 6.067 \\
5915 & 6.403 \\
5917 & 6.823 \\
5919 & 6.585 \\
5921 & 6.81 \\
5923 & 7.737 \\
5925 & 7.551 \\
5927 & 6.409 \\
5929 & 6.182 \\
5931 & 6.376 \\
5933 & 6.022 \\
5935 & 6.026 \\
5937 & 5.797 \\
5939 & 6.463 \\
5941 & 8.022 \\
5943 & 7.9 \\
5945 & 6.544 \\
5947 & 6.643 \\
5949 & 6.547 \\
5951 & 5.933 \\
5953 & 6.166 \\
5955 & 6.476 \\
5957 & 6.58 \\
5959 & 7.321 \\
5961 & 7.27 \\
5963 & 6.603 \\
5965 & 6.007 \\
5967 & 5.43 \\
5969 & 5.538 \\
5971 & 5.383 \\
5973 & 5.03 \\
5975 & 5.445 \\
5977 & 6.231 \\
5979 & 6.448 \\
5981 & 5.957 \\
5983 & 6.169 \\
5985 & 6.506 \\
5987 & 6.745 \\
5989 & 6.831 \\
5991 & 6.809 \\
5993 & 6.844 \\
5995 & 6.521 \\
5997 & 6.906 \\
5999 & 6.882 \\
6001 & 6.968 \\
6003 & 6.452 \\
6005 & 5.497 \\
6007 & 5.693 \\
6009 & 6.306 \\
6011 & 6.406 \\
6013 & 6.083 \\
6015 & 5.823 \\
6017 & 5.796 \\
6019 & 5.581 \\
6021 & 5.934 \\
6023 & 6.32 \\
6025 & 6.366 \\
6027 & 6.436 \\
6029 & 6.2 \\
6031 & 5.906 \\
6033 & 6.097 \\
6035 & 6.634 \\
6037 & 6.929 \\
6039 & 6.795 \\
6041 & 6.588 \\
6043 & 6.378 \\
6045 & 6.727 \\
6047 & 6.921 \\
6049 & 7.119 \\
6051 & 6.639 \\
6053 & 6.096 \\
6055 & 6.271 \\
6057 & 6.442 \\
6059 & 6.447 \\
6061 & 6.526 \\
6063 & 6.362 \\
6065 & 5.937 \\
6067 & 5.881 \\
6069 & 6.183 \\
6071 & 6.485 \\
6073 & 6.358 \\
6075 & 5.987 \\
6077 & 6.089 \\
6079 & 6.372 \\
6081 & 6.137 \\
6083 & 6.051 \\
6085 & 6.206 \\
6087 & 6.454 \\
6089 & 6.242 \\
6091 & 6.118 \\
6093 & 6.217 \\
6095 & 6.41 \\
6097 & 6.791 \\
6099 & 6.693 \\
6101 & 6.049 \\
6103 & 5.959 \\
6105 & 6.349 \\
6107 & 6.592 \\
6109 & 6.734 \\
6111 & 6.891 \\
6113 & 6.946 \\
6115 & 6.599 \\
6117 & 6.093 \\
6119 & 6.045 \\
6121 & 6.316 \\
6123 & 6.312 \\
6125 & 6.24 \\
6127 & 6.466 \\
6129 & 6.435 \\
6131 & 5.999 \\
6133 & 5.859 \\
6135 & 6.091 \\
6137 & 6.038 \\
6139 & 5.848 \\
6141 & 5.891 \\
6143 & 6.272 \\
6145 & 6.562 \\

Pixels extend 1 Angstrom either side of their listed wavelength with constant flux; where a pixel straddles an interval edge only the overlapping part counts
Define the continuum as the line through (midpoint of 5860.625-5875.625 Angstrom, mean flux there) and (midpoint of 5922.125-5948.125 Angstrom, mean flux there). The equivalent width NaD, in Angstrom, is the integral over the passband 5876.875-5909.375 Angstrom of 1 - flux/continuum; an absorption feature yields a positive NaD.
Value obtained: 3.03 Angstrom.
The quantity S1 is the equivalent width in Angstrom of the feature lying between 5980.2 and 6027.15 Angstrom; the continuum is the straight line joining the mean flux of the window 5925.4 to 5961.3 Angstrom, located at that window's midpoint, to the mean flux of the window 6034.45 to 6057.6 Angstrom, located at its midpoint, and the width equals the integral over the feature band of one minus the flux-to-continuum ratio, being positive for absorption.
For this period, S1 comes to 2.1 Angstrom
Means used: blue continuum 6.6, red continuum 6.63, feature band 6.33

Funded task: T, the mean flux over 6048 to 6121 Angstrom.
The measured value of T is 6.35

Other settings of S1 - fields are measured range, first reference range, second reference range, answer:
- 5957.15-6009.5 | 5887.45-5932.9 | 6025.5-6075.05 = 0.42 Angstrom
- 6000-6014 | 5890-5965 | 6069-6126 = 0.42 Angstrom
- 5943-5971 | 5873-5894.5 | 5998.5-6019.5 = -1.06 Angstrom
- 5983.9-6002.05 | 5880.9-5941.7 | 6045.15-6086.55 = -1.31 Angstrom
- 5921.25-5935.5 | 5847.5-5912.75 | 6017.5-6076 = -0.77 Angstrom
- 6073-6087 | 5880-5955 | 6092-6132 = 0.48 Angstrom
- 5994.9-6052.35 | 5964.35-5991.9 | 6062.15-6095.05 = -2.47 Angstrom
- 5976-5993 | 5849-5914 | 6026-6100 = -0.40 Angstrom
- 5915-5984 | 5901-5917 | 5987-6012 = -0.61 Angstrom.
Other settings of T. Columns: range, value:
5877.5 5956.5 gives 6.36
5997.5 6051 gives 6.35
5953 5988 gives 6.18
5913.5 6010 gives 6.45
